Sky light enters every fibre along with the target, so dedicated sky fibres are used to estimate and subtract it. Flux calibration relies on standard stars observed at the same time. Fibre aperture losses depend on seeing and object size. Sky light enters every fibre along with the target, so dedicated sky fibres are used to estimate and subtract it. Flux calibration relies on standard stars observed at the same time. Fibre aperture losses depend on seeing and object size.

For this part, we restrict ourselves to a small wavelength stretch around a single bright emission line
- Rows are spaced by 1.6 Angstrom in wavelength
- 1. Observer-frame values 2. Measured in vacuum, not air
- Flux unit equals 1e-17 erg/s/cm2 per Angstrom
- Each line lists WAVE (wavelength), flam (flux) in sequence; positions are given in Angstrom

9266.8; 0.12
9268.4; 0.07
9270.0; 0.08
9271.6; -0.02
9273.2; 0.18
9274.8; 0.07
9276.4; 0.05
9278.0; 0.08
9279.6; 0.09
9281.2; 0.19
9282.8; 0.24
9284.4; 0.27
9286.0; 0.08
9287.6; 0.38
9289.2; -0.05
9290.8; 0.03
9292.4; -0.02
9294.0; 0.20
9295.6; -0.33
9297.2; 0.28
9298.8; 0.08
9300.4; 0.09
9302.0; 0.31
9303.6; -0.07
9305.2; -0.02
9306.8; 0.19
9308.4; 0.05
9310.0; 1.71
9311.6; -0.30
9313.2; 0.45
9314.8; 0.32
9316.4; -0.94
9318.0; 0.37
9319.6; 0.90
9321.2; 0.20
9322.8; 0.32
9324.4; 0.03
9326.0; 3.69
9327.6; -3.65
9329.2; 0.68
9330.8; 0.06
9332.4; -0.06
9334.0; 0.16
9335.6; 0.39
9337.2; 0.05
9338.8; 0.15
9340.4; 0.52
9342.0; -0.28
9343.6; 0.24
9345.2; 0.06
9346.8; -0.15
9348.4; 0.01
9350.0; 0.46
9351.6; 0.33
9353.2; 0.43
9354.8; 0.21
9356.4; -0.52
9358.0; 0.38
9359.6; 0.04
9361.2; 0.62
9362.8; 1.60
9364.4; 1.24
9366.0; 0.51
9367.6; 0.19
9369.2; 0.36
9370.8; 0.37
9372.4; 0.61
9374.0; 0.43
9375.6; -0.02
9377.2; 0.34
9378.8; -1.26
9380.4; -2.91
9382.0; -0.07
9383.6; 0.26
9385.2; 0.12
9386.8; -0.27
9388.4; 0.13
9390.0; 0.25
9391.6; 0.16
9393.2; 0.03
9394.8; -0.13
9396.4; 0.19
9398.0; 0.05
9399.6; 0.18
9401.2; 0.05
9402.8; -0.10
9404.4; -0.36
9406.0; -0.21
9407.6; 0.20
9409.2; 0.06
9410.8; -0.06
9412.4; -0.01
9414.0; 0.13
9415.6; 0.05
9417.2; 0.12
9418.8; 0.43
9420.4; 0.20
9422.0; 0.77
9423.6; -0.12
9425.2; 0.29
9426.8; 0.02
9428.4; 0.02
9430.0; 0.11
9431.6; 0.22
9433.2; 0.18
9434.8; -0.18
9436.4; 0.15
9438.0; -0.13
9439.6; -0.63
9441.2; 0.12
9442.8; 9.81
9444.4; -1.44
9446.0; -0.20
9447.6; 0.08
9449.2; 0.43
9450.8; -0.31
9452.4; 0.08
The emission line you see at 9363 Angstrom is H-beta 4861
